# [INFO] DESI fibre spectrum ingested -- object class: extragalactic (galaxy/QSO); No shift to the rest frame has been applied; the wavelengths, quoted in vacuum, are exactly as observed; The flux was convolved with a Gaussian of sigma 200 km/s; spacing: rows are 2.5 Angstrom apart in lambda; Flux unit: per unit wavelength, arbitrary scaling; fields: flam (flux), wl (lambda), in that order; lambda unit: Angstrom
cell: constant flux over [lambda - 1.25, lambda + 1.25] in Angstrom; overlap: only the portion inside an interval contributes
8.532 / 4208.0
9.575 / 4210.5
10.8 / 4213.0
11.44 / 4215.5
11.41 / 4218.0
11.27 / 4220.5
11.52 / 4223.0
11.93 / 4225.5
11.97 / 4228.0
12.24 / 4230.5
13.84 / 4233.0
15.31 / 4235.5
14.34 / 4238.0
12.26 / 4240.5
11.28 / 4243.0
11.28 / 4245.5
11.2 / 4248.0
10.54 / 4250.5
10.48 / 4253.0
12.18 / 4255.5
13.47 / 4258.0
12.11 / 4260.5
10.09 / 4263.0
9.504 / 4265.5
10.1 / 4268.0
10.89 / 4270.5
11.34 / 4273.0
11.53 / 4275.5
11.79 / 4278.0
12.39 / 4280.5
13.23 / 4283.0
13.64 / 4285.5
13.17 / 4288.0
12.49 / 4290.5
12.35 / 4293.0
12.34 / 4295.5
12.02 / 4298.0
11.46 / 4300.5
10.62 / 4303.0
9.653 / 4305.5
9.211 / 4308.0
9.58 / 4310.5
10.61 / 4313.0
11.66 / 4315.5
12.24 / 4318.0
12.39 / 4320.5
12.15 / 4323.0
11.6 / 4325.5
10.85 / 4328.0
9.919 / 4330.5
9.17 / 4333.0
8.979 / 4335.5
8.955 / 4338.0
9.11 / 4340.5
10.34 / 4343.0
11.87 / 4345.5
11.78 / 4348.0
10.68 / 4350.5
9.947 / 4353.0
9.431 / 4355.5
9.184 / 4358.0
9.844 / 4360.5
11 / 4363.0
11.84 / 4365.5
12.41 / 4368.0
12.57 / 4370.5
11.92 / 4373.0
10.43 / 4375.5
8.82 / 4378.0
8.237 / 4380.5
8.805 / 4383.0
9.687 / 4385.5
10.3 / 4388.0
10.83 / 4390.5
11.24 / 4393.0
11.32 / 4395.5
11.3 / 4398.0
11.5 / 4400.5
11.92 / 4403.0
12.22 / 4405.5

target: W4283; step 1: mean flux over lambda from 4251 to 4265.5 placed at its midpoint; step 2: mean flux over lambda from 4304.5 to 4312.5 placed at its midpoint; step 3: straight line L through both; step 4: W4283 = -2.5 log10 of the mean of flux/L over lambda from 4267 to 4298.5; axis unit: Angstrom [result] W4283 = -0.16 mag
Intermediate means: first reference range 11.4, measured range 12.1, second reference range 9.58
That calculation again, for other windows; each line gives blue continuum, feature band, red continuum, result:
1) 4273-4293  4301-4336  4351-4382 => 0.09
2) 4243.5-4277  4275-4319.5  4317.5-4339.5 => -0.08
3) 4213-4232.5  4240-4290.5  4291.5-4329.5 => -0.01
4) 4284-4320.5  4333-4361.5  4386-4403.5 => 0.14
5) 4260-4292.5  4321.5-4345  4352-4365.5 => 0.04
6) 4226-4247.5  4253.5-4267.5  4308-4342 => 0.07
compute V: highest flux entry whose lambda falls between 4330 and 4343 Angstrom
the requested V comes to 10.34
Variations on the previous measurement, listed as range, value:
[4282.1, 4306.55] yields 13.64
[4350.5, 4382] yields 12.57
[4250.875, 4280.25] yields 13.47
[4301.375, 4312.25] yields 10.62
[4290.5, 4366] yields 12.49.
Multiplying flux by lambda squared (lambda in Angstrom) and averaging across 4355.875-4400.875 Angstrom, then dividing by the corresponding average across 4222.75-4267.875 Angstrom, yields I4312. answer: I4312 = 0.9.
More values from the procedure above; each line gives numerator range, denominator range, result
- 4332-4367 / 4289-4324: 0.91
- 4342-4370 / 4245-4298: 0.96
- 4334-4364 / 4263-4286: 0.91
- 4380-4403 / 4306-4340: 1.03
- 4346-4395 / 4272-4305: 0.90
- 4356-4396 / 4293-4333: 0.98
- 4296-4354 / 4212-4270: 0.94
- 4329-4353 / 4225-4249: 0.84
